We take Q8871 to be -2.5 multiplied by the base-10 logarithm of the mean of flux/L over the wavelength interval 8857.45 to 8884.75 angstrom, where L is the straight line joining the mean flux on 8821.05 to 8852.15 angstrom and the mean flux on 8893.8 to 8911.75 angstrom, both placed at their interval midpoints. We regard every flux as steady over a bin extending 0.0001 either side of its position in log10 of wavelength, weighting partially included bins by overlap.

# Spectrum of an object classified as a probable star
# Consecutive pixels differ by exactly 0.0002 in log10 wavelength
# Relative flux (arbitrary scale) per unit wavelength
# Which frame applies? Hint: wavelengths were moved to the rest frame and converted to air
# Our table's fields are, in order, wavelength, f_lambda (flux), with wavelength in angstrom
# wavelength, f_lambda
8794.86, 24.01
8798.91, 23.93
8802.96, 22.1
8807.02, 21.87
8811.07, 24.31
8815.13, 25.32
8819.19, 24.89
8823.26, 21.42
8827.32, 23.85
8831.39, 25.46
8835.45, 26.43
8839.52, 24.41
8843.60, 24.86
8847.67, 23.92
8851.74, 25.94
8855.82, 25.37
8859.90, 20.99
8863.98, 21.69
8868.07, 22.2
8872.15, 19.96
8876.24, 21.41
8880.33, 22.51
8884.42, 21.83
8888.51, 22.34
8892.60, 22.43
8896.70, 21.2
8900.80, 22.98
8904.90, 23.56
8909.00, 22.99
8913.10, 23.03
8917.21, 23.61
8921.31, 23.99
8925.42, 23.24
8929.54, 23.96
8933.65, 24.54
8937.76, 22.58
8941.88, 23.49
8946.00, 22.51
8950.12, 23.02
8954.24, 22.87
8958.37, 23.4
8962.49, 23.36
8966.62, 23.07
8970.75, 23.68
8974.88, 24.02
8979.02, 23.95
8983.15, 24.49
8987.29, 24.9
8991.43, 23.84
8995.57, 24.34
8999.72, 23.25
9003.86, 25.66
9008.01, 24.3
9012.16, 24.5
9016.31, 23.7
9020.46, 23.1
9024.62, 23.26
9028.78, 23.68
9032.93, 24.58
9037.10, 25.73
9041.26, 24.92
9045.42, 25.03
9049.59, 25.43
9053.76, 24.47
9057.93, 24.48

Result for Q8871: 0.10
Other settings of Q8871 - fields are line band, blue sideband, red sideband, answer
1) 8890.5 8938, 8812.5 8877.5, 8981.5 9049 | 0.03 mag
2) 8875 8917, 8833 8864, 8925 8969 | 0.06 mag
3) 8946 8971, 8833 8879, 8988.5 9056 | 0.04 mag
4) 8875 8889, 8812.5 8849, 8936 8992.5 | 0.10 mag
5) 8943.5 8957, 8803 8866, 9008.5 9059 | 0.06 mag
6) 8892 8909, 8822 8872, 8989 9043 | 0.06 mag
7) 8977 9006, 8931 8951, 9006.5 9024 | -0.03 mag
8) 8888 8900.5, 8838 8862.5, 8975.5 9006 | 0.10 mag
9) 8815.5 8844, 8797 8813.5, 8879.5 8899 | -0.08 mag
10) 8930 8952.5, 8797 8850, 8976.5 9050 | 0.04 mag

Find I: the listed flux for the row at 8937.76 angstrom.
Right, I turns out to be 22.58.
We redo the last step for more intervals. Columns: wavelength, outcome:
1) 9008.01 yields 24.3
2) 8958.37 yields 23.4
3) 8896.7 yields 21.2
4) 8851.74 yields 25.94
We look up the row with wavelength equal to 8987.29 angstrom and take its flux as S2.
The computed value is 24.9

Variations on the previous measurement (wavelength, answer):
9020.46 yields 23.1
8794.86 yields 24.01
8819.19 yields 24.89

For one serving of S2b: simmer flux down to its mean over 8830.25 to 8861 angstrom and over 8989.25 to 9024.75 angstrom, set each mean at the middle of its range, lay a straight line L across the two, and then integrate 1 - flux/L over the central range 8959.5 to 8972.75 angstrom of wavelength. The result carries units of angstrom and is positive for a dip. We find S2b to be 0.5 angstrom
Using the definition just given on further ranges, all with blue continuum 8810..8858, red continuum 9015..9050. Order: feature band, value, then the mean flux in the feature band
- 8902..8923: 1.0 angstrom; 23.4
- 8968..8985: 0.3 angstrom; 24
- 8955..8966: 0.5 angstrom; 23.3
